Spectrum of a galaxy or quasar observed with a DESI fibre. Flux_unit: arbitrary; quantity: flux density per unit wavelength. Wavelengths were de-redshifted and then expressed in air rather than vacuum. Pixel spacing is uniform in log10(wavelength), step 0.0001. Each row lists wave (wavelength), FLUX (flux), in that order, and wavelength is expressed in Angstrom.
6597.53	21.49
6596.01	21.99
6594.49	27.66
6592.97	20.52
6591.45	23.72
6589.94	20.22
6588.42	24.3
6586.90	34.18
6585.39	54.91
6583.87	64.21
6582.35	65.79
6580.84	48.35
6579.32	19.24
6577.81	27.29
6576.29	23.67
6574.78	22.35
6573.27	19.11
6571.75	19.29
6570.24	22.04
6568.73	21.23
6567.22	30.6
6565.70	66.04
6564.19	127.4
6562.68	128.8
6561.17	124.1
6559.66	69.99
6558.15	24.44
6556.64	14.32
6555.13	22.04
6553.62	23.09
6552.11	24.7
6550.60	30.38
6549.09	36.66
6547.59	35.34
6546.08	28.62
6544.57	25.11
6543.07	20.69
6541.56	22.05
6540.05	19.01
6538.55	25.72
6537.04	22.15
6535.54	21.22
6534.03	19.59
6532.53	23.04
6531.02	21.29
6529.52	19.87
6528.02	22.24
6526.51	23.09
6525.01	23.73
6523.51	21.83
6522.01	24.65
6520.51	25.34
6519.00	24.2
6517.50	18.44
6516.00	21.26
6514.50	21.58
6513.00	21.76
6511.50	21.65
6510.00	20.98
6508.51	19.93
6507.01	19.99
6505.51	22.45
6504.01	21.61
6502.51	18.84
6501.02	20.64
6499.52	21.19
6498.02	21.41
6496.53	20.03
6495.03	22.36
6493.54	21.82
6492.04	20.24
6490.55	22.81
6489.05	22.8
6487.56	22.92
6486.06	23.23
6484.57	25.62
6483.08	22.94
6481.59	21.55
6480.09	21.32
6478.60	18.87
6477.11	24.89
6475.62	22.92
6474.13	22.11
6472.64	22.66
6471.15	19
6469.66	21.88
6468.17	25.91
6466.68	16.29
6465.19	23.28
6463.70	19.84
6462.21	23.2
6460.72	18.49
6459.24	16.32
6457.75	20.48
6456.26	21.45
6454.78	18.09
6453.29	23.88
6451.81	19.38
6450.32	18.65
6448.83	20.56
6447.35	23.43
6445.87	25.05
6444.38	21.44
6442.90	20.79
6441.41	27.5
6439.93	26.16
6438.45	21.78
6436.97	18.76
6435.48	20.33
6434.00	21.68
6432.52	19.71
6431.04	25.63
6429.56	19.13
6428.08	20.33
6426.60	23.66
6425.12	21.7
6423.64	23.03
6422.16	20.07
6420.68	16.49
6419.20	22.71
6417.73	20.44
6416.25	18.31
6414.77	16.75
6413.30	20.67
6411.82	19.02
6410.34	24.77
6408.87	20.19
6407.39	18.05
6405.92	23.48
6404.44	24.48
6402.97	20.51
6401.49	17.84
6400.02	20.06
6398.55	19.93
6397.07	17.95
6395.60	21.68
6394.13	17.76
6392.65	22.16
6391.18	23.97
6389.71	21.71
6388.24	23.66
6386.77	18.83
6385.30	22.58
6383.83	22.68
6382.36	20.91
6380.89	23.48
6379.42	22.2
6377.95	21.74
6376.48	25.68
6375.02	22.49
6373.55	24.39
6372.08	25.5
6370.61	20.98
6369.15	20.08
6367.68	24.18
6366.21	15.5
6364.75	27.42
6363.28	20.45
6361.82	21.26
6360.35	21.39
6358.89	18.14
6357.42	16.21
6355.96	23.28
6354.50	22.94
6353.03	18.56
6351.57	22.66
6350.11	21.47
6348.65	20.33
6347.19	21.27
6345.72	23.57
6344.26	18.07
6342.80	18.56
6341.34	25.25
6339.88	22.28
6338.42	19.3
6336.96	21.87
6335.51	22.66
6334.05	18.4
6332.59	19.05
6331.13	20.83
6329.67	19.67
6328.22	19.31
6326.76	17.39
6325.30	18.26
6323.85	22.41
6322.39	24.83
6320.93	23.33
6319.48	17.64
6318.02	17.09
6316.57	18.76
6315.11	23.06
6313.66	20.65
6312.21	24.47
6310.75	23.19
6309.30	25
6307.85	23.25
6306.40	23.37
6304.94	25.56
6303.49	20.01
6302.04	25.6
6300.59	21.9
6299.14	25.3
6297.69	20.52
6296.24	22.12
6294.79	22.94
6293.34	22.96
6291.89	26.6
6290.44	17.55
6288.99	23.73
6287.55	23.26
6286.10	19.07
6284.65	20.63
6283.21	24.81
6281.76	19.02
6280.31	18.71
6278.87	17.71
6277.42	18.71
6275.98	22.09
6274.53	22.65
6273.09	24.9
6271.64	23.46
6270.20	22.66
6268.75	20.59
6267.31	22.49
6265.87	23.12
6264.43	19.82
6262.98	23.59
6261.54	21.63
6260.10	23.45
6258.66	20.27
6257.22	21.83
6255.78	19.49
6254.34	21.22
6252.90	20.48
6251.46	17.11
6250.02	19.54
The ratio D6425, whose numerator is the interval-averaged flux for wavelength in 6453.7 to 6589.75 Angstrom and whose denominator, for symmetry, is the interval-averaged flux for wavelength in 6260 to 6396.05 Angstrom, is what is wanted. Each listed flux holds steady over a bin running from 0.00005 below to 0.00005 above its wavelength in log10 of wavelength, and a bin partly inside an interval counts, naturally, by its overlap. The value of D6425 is 1.32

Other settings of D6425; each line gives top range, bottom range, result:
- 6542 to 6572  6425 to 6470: 2.10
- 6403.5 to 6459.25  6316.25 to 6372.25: 1.02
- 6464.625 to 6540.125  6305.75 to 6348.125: 1.04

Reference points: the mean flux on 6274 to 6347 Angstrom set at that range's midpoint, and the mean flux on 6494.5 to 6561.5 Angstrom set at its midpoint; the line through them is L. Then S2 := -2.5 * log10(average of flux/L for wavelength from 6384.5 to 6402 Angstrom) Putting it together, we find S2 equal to 0.112 mag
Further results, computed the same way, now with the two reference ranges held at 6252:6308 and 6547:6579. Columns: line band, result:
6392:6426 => 0.48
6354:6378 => 0.29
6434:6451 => 0.47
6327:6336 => 0.29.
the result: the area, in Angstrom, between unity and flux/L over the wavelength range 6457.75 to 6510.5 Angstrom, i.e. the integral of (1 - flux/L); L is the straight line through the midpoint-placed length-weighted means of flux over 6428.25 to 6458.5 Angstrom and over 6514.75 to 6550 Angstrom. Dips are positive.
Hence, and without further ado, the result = 2.7 Angstrom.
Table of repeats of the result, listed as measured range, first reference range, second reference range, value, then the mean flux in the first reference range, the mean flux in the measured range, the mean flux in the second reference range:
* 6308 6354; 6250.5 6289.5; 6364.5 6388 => 1.9 Angstrom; 21.3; 21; 22.3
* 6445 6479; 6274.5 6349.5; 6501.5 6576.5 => 8.0 Angstrom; 21.4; 21.2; 31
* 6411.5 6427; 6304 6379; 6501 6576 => 3.1 Angstrom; 21.4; 20.2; 31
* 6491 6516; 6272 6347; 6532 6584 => 9.7 Angstrom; 21.5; 21.1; 38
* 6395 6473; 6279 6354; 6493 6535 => 2.0 Angstrom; 21.5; 21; 21.6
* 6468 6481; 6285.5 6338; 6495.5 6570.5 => 3.0 Angstrom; 21.7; 22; 31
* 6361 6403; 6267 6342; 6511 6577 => 5.8 Angstrom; 21.7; 21.7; 32.4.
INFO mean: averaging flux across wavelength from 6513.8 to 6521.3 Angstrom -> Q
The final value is 22.2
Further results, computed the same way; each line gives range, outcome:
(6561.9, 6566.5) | 107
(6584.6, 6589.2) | 37.9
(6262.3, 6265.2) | 21.7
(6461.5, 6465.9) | 22.1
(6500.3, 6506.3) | 20.9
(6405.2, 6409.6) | 20.6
